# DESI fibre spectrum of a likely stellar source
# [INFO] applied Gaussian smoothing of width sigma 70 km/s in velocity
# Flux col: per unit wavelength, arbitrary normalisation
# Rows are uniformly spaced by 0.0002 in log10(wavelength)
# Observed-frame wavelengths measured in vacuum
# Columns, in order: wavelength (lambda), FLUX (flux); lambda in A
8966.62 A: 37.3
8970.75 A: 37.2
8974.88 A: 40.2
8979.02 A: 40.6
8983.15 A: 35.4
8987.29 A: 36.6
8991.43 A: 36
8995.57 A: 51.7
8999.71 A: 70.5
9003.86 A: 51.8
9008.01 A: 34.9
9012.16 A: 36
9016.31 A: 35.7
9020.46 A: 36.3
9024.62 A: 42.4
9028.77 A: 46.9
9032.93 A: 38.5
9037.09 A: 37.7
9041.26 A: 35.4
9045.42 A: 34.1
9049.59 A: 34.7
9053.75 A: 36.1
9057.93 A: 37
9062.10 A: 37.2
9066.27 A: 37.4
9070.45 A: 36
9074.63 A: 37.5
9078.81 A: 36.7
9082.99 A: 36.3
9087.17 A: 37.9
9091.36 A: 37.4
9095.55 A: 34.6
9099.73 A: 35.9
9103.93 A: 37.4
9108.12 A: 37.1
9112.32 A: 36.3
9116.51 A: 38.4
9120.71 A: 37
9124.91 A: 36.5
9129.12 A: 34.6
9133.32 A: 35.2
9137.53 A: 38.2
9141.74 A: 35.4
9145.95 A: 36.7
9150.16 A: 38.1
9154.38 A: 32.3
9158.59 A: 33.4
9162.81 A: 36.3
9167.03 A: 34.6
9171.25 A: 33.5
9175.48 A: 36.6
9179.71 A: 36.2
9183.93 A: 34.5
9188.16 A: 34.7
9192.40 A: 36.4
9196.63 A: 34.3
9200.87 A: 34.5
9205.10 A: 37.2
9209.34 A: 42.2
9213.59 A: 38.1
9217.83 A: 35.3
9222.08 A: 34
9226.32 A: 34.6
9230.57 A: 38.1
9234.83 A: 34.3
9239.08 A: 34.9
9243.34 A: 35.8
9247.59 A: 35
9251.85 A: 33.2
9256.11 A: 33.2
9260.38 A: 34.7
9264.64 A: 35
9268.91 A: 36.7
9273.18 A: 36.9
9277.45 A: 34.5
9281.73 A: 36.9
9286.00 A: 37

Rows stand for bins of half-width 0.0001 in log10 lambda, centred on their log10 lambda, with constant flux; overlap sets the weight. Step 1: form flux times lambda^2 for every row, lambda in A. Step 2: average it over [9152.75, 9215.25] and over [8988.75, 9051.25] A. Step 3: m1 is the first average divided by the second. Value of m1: 0.89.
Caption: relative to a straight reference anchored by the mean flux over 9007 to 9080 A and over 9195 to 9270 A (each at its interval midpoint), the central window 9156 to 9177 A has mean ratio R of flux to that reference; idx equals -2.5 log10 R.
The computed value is 0.04 mag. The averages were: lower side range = 37.3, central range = 34.8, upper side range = 35.6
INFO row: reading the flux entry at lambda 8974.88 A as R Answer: 40.2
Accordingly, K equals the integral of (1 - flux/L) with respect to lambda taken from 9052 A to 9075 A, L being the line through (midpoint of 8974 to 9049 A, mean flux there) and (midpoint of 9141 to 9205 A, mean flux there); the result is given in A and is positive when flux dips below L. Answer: 1.4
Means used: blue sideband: 41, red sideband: 35.2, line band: 36.8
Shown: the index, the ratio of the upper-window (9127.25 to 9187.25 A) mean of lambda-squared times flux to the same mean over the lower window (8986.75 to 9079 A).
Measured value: 0.91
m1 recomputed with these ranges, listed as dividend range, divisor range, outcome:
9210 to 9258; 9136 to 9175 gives 1.02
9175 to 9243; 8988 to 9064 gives 0.92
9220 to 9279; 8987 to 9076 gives 0.92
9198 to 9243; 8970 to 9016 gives 0.89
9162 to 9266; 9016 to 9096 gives 0.98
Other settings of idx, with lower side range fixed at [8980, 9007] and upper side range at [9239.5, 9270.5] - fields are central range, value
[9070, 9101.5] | 0.16 mag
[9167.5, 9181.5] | 0.09 mag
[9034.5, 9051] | 0.23 mag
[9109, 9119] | 0.10 mag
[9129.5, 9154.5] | 0.10 mag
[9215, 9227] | 0.04 mag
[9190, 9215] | 0.00 mag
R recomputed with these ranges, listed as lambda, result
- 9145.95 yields 36.7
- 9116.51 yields 38.4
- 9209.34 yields 42.2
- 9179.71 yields 36.2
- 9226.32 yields 34.6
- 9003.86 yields 51.8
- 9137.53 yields 38.2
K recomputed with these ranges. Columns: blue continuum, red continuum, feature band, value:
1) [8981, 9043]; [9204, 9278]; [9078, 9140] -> 4.09 A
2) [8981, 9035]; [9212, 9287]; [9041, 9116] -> 7.37 A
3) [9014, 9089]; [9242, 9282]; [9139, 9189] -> 1.30 A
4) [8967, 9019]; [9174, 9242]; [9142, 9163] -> 1.27 A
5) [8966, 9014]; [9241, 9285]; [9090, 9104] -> 1.26 A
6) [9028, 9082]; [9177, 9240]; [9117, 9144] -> 0.18 A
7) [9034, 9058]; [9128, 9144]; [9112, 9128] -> -0.47 A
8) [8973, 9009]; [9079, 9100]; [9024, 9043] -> 0.46 A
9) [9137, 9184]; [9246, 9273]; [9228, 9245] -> -0.39 A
